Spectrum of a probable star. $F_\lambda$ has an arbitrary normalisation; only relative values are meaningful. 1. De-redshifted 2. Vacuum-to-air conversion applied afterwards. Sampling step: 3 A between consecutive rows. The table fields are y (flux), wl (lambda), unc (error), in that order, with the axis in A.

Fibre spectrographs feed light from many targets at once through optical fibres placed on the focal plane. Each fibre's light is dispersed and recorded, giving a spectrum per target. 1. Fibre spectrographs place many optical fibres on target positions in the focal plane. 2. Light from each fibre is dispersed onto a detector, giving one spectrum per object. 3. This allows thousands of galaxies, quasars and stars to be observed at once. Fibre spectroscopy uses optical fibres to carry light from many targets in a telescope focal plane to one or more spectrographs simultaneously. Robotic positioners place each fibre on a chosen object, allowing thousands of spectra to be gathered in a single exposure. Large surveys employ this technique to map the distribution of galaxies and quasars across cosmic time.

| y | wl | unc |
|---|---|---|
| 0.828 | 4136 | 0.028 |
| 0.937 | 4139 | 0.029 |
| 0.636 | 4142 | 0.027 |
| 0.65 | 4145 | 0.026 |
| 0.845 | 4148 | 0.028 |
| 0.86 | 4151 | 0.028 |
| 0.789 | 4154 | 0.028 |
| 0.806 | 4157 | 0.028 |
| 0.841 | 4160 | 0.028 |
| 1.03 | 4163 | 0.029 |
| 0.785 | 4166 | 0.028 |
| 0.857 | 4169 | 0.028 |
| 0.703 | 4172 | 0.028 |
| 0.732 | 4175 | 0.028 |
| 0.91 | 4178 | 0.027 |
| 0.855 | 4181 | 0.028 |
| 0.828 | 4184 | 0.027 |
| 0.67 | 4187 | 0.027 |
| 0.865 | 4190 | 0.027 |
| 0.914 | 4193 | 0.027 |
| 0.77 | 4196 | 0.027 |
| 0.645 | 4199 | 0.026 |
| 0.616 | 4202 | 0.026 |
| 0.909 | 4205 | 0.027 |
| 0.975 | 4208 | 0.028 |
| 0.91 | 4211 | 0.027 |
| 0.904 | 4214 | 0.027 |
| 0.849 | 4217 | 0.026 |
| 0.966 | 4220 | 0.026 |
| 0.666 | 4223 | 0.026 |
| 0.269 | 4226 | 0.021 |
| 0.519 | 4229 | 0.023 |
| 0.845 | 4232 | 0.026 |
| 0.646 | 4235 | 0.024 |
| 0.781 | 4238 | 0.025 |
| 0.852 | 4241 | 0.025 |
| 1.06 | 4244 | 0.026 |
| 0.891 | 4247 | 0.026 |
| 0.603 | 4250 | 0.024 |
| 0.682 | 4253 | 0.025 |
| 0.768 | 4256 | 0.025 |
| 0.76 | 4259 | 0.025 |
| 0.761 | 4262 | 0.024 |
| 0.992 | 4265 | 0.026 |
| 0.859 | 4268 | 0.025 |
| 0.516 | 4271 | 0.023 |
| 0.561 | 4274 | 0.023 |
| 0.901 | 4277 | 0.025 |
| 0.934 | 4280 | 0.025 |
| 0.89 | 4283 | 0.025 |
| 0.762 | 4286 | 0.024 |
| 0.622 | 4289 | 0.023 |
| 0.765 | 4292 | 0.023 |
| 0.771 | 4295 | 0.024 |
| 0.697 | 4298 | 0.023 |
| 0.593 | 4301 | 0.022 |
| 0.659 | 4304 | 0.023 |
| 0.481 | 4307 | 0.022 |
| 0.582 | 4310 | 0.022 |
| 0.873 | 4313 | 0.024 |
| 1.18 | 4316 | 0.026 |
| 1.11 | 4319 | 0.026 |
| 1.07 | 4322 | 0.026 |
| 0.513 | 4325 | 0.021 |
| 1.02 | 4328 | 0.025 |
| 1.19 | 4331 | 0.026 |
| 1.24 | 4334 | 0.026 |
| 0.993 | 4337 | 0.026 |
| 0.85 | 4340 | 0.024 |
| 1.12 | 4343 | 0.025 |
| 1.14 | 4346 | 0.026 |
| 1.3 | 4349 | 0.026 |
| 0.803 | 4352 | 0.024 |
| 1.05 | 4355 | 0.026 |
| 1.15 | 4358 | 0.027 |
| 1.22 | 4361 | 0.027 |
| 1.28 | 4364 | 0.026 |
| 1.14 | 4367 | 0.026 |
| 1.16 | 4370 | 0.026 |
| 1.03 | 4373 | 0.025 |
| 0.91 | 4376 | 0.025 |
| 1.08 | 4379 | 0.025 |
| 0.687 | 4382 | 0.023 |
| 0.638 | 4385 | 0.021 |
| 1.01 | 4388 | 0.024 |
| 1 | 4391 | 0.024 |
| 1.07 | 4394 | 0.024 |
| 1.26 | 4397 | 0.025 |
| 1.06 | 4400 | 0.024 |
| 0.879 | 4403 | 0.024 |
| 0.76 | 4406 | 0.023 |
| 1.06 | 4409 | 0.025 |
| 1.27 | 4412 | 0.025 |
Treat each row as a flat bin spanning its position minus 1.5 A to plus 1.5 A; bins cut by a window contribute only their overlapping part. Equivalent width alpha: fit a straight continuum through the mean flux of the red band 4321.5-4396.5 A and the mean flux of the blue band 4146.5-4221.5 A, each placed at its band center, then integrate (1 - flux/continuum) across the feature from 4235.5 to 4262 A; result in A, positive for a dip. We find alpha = 3.3 A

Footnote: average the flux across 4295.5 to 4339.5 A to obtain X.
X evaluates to 0.869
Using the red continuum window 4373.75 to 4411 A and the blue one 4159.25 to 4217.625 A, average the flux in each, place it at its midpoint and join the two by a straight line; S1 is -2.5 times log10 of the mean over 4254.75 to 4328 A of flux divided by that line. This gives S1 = 0.15 mag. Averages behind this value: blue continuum 0.828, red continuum 0.957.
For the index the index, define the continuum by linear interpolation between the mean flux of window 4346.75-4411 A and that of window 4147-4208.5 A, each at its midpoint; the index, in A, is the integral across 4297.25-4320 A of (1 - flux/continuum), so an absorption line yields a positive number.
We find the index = 4.5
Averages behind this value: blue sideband 0.817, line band 0.767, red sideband 1.03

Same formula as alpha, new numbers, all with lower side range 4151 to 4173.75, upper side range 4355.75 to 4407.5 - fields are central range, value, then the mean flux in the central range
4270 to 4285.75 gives 2.8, 0.768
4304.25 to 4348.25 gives 1.0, 0.952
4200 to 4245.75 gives 5.2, 0.784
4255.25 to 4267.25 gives 1.2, 0.826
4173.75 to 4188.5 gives 0.8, 0.8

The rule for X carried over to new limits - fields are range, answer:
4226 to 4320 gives 0.762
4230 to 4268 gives 0.802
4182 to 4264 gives 0.777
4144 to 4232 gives 0.793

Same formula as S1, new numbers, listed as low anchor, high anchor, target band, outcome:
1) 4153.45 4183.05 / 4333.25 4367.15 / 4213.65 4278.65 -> 0.25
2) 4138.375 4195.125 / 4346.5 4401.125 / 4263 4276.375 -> 0.24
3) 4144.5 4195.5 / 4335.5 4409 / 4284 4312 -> 0.38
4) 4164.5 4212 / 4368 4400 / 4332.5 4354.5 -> -0.12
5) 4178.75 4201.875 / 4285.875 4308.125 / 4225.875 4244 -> 0.03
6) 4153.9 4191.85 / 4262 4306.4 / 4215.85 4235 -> 0.16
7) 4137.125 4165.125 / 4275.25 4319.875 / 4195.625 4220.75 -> -0.04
